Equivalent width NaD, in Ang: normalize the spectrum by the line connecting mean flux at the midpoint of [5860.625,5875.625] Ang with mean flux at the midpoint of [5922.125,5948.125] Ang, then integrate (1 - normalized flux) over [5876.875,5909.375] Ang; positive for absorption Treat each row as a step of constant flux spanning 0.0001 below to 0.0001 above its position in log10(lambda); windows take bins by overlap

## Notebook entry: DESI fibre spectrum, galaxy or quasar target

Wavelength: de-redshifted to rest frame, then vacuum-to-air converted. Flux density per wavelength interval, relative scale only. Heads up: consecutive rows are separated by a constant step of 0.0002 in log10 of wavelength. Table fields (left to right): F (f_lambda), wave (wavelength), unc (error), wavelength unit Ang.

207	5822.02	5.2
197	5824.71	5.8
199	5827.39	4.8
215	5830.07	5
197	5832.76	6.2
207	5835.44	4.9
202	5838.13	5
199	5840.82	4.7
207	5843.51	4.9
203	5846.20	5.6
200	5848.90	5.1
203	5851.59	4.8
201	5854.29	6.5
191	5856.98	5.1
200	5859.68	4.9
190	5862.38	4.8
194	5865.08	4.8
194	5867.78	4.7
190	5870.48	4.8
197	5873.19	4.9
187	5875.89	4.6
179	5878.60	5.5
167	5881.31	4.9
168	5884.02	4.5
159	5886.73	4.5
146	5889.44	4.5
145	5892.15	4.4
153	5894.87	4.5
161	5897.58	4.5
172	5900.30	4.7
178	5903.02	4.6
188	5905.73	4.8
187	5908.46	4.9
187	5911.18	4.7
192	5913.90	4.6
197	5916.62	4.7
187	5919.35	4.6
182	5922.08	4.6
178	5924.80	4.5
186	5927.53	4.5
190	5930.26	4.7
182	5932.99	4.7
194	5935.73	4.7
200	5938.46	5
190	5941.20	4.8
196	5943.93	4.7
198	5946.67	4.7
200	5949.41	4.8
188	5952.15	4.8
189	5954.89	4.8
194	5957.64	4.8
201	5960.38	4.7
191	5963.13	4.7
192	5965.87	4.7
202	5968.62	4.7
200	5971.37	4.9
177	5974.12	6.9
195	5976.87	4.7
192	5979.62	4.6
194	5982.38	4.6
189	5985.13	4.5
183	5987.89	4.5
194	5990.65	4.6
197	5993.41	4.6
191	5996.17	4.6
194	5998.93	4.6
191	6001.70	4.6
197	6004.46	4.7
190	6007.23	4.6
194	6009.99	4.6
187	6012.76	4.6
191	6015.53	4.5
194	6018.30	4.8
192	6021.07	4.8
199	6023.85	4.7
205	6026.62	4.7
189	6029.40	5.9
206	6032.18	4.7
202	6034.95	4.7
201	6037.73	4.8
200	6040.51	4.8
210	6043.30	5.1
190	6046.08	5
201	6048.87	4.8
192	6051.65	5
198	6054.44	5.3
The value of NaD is 4.22 Ang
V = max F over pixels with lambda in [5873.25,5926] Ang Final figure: 197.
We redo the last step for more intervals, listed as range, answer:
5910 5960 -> 200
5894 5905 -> 178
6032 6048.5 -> 210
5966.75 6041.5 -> 206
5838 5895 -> 207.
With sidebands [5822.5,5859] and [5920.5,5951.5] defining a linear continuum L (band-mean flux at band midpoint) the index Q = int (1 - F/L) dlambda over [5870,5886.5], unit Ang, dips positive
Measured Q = 1.5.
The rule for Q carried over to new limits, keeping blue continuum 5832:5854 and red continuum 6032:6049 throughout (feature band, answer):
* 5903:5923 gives 1.4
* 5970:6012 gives 2.0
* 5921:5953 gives 1.8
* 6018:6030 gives 0.3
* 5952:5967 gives 0.7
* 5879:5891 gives 2.4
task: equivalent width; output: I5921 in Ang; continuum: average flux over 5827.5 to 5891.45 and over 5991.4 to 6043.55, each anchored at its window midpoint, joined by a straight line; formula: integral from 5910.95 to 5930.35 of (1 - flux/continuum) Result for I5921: 0.6 Ang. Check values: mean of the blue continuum 191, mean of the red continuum 196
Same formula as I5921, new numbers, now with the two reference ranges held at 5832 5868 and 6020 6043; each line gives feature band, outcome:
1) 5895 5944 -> 3.60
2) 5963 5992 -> 1.15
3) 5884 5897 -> 3.02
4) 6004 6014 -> 0.41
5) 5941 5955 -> 0.38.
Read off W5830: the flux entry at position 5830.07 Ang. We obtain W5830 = 215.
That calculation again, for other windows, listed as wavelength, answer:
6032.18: 206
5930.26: 190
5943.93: 196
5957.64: 194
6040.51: 200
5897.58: 161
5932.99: 182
